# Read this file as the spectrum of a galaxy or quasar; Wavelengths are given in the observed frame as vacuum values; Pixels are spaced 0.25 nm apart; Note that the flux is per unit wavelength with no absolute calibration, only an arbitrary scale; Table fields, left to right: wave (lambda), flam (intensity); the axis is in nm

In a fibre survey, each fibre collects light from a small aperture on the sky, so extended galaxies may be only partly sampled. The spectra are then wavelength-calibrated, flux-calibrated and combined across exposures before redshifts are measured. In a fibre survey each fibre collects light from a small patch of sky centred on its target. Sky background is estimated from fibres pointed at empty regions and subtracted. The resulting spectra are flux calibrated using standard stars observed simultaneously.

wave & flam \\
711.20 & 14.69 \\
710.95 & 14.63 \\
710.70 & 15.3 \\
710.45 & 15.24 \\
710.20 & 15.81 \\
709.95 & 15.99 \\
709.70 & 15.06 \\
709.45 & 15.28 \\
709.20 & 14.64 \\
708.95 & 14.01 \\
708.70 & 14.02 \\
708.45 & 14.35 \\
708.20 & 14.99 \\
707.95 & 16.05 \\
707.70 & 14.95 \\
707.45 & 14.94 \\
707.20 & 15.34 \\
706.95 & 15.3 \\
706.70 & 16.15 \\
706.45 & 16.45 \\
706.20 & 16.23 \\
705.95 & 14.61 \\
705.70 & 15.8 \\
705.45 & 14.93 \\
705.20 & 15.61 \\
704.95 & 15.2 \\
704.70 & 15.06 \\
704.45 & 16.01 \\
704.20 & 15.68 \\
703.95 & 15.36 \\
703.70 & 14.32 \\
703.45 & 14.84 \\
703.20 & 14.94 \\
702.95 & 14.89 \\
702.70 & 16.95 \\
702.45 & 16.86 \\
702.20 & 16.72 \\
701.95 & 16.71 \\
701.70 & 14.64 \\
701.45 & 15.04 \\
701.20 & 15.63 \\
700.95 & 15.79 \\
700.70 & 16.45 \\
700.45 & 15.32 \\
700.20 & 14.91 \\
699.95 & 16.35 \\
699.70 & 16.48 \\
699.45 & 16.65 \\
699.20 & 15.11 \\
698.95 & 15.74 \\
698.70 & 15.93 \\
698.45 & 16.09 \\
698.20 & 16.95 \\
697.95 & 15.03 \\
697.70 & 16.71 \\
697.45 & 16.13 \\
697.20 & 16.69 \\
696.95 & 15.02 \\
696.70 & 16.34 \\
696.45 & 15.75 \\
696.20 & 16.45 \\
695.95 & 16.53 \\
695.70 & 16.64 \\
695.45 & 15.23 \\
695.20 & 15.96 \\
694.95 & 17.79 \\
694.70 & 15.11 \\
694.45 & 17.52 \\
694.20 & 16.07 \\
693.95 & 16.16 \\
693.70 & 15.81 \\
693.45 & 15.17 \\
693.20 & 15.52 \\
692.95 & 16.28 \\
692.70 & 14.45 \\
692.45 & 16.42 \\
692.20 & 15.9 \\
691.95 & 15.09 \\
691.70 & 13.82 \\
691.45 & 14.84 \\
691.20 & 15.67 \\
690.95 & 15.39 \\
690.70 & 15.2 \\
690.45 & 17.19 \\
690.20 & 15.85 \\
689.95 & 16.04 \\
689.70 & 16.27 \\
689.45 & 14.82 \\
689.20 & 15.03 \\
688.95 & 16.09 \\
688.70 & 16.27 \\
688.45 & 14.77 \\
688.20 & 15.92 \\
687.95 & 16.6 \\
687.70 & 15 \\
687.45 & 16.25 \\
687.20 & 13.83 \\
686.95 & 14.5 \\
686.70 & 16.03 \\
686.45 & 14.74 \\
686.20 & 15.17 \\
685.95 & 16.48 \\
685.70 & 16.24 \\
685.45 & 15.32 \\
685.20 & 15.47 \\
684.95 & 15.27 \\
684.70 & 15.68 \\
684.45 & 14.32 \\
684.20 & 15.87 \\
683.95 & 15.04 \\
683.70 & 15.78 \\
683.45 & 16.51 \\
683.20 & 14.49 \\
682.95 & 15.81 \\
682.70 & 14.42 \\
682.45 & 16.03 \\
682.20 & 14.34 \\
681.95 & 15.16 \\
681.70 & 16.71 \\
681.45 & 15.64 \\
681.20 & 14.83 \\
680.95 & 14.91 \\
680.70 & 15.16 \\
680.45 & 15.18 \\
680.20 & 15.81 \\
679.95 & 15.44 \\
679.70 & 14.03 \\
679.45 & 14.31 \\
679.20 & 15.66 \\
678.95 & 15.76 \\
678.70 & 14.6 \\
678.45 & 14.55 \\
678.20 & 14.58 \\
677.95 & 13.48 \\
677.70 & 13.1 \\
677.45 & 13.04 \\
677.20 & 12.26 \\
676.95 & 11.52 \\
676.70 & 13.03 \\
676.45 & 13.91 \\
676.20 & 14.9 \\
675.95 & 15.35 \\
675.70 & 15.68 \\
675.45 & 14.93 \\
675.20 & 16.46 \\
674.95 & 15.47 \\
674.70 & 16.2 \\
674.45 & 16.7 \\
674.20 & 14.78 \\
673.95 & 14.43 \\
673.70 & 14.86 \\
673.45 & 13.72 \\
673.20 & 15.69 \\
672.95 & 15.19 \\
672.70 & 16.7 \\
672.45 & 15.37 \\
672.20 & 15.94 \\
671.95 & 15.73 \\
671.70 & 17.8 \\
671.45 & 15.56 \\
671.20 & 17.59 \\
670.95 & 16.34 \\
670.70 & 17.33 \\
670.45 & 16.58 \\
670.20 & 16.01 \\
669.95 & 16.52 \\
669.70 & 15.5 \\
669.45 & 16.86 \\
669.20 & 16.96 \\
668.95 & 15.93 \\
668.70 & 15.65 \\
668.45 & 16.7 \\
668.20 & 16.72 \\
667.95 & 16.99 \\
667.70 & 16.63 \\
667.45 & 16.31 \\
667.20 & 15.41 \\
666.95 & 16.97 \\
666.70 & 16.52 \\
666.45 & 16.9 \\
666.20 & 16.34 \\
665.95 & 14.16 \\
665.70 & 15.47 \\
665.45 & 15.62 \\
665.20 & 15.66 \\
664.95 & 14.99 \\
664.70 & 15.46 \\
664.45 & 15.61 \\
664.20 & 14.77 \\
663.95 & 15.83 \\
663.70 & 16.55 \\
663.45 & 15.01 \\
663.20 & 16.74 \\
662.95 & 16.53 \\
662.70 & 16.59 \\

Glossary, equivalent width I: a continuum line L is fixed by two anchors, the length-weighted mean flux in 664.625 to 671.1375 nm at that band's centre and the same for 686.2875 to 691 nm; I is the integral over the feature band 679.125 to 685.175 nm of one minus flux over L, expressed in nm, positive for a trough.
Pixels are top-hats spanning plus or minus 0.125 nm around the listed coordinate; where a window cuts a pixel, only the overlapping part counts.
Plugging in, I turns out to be 0.19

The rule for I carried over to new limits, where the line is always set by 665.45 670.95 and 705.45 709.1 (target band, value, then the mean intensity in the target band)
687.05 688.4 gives 0.025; 15.5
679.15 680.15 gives 0.069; 14.9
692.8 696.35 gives -0.133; 16.1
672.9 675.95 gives 0.146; 15.3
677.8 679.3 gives 0.120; 14.7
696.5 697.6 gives -0.039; 16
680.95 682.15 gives 0.037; 15.4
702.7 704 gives 0.024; 15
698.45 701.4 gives -0.081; 15.8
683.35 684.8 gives 0.031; 15.5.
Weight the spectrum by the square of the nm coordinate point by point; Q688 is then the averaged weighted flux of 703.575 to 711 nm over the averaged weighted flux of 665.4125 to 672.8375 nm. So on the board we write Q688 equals 1.04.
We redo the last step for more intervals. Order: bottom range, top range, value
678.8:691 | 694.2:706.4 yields 1.07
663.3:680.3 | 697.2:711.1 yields 1.10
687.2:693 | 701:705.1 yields 1.04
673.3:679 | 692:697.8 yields 1.17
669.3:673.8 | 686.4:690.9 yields 1.02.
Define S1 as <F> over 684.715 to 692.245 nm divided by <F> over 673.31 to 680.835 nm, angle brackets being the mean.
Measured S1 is 1.1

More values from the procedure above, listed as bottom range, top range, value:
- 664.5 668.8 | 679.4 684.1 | 0.95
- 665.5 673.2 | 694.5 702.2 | 0.98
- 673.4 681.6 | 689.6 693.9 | 1.06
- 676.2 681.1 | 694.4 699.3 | 1.13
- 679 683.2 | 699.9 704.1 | 1.03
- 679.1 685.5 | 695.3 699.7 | 1.05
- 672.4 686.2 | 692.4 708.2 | 1.05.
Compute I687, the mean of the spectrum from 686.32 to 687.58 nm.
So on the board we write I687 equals 15.1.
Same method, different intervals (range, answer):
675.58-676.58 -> 14.9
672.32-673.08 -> 15.8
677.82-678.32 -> 14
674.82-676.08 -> 15.6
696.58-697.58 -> 16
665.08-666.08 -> 15.2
